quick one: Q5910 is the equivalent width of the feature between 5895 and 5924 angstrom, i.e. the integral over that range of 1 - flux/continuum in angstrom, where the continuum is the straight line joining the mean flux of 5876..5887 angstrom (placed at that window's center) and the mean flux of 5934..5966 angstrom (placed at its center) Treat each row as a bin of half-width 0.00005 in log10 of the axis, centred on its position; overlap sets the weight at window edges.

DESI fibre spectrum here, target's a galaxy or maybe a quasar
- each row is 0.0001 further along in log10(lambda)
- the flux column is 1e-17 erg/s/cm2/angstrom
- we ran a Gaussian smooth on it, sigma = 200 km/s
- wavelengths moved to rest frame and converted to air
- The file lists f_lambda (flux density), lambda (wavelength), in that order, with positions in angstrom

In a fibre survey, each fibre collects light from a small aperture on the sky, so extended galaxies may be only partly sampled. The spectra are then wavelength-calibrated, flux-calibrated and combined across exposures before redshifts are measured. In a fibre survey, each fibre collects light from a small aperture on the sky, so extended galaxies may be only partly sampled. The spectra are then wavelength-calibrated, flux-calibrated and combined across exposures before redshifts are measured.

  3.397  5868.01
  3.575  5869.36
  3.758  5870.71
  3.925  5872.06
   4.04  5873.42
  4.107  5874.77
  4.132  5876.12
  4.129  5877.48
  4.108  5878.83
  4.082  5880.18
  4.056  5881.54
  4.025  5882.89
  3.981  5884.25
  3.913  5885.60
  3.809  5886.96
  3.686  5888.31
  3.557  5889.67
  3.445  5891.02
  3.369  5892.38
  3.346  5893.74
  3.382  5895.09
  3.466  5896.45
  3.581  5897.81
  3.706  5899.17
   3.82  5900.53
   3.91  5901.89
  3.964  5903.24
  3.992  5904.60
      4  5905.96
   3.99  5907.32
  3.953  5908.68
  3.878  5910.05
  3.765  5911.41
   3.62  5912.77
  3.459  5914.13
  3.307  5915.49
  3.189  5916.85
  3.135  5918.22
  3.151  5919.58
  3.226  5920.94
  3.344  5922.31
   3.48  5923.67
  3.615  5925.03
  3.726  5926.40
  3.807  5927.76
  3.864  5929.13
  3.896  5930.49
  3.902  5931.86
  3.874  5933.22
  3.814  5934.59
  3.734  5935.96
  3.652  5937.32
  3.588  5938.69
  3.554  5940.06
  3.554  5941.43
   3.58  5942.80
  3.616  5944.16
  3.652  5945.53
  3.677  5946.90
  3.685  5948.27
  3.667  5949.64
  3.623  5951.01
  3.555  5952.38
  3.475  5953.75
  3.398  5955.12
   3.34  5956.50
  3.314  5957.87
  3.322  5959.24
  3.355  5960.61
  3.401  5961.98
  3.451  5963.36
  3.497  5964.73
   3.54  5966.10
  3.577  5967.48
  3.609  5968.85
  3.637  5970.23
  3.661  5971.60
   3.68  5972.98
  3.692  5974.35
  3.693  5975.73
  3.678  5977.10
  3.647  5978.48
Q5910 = 1.7 angstrom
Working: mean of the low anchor 4.03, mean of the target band 3.61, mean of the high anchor 3.54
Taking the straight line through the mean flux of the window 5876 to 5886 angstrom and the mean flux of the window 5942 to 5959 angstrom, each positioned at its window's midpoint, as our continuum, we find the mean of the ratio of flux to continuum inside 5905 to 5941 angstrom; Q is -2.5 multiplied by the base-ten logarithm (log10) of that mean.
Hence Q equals 0.031 mag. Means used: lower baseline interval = 4.05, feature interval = 3.64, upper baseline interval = 3.54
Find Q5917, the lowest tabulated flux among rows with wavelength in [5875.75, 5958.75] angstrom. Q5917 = 3.135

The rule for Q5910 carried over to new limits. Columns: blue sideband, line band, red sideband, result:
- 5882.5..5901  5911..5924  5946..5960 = 0.8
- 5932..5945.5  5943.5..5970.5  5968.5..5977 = 1.1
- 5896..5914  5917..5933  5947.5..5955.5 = 0.7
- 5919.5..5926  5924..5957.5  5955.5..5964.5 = -2.7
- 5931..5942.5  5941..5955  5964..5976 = 0.3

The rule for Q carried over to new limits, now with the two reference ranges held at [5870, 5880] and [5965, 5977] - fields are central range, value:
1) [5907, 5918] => 0.08 mag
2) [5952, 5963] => 0.09 mag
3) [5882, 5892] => 0.06 mag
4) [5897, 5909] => 0.01 mag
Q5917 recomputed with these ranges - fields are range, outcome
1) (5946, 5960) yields 3.314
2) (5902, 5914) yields 3.62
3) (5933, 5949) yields 3.554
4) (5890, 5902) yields 3.346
